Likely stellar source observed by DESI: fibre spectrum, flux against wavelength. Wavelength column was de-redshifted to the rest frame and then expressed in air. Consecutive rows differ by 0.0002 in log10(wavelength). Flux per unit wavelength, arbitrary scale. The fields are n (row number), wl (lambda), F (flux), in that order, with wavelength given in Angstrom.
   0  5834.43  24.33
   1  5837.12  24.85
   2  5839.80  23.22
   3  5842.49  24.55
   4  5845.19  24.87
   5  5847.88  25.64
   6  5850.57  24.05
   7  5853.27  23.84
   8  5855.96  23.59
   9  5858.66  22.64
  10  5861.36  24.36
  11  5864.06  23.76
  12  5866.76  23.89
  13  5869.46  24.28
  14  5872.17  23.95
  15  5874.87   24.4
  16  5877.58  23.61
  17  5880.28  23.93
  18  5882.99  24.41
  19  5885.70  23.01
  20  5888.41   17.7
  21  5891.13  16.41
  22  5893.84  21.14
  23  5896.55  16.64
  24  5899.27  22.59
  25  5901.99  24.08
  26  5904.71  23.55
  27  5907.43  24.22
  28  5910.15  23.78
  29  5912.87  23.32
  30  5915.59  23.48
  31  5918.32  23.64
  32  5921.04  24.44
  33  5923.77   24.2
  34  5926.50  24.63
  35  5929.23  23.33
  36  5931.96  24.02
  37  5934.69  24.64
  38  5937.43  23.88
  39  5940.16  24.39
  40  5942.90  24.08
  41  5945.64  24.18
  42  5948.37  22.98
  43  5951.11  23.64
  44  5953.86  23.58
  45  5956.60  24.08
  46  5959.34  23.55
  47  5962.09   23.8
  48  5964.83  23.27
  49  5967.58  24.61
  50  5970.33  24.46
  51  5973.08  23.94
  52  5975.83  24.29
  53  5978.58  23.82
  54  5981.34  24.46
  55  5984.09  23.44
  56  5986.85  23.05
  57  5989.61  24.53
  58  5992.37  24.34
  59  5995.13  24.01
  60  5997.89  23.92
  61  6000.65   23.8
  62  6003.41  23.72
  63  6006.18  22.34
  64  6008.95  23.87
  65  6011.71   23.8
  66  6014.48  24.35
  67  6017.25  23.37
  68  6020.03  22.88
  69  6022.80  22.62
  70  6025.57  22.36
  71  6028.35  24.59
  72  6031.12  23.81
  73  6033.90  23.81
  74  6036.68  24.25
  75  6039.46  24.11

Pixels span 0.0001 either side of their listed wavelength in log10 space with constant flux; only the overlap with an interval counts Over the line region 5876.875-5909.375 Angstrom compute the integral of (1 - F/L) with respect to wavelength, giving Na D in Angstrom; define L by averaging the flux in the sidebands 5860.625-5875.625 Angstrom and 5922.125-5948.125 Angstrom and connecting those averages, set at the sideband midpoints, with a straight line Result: 3.1 Angstrom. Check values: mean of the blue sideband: 24.1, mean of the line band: 21.8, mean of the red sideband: 24.1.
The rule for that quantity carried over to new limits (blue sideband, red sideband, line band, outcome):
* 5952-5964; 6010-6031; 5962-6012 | -0.56 Angstrom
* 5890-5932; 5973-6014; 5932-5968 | -0.99 Angstrom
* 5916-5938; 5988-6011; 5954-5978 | -0.04 Angstrom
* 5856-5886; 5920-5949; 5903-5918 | 0.20 Angstrom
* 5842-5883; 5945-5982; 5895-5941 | 1.03 Angstrom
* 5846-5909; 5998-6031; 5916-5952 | -1.37 Angstrom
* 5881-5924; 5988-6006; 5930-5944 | -0.79 Angstrom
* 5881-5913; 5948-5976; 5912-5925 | -0.82 Angstrom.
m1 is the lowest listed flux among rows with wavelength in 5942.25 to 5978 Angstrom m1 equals 22.98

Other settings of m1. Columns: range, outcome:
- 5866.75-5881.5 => 23.61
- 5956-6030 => 22.34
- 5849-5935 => 16.41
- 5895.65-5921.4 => 16.64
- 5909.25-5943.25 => 23.32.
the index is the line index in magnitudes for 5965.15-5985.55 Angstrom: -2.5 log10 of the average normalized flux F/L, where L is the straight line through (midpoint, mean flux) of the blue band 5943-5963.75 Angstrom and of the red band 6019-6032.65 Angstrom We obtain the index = -0.023 mag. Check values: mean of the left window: 23.7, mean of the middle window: 24.1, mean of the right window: 23.3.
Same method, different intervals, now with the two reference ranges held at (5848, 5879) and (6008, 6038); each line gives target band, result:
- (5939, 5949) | -0.01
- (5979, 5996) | -0.01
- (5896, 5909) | 0.06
